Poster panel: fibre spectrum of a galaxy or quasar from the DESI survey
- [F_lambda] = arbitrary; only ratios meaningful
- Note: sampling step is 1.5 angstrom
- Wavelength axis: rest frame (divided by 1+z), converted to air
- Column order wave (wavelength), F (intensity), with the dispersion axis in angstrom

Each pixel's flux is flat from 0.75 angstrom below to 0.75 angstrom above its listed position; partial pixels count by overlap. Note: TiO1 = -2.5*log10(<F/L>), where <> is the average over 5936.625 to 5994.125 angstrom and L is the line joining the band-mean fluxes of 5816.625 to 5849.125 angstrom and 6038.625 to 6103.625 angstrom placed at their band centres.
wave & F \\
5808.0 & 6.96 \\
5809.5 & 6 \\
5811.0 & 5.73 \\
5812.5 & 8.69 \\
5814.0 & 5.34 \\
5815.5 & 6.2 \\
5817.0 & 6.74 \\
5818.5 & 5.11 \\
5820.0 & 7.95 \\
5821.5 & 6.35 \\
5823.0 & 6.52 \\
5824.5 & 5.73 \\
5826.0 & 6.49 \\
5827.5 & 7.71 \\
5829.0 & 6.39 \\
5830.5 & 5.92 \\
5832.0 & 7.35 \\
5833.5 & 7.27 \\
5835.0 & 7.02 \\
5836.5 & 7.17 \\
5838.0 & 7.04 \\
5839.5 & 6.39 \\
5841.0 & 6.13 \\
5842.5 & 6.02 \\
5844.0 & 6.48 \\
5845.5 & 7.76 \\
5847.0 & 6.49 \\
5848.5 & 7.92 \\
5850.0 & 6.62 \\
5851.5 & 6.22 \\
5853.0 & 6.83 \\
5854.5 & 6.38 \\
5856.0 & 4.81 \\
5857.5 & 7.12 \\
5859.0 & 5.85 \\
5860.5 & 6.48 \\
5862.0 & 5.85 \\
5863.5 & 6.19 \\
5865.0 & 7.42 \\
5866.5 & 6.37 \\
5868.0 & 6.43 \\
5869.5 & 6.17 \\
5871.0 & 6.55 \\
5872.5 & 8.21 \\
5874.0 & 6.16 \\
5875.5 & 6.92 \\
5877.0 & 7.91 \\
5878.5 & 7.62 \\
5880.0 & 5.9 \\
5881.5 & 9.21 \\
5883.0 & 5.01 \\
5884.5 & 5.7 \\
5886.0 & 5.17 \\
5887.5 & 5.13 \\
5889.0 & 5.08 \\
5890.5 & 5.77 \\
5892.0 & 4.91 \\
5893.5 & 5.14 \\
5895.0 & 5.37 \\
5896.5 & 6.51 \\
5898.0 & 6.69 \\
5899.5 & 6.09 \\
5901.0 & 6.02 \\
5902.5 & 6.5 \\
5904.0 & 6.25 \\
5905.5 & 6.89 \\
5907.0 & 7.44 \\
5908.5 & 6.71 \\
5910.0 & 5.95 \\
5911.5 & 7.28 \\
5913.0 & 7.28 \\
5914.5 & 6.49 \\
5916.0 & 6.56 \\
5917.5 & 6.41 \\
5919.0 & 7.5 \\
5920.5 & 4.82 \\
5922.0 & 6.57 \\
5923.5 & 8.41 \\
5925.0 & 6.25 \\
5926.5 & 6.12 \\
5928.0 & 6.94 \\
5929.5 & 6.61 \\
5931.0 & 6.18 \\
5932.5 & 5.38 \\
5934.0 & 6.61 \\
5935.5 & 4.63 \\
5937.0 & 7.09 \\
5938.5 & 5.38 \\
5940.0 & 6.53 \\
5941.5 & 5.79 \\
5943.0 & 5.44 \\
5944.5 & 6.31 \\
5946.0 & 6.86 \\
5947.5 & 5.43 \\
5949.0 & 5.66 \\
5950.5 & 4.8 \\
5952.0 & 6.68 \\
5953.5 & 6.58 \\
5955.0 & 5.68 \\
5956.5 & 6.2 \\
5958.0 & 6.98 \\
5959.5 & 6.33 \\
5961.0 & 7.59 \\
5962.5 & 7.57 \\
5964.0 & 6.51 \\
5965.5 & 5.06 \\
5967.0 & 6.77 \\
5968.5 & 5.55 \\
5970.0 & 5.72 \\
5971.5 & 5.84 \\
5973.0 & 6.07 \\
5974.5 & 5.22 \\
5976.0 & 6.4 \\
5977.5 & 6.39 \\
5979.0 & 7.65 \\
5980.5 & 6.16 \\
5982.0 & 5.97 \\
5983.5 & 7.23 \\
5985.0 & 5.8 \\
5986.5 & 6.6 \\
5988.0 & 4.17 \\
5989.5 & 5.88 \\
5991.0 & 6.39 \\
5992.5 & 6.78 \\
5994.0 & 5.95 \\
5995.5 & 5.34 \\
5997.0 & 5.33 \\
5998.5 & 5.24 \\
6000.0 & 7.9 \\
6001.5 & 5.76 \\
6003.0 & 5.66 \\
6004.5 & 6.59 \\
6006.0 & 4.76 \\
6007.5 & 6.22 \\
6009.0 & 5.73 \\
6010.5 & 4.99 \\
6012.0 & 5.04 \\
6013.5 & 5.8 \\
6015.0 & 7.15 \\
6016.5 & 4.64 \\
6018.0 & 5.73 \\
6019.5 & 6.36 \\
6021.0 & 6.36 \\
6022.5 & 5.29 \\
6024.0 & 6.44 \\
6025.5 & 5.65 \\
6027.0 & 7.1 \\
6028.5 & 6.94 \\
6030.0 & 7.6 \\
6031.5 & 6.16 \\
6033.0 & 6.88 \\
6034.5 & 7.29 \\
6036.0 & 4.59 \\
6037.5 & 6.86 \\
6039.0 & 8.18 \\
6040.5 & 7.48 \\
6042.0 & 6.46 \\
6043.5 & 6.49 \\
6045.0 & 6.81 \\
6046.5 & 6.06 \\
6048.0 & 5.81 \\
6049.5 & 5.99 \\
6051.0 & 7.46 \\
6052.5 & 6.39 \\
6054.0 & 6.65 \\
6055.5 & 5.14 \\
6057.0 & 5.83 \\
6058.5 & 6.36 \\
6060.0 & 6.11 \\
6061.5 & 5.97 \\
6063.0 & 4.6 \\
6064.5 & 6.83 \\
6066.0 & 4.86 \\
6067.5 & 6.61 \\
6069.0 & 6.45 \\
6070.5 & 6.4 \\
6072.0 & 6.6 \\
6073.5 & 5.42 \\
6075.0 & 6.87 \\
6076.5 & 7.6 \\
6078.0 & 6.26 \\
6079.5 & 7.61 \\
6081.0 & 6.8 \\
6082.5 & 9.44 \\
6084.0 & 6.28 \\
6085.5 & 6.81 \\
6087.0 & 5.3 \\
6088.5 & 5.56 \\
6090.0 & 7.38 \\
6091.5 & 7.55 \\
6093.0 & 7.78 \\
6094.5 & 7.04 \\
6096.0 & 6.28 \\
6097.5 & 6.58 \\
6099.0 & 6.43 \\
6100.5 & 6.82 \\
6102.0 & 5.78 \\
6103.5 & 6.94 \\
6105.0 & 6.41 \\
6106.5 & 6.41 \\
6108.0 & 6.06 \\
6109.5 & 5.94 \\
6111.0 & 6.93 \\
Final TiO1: 0.075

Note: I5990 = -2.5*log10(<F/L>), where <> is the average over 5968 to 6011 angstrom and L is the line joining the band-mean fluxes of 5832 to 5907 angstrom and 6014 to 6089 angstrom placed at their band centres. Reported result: 0.077 mag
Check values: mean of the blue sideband 6.45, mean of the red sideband 6.41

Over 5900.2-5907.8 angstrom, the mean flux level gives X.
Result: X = 6.62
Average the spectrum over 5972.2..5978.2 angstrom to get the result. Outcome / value 6.02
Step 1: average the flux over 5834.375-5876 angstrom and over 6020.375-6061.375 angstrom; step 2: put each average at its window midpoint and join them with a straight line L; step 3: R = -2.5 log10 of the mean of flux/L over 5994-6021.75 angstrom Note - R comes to 0.12 mag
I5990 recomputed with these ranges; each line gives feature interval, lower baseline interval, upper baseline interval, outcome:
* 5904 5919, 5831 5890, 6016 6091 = -0.04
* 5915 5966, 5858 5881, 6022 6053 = 0.06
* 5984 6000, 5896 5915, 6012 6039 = 0.09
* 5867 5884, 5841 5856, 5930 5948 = -0.08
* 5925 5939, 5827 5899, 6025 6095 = 0.06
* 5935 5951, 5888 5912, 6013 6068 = 0.06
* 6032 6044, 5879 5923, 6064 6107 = -0.04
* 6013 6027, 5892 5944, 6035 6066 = 0.05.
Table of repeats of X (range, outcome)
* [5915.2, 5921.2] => 6.34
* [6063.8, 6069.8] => 6.18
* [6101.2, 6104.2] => 6.36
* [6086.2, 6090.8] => 6.1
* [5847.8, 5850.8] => 7.24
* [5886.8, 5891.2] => 5.32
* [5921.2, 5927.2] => 6.83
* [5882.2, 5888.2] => 5.29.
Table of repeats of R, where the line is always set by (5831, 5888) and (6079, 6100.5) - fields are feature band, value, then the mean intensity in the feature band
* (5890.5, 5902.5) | 0.14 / 5.86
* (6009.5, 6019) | 0.22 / 5.58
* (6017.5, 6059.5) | 0.06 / 6.44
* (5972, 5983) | 0.08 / 6.28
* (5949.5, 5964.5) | 0.04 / 6.48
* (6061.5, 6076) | 0.13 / 6.09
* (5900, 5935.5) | 0.03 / 6.53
